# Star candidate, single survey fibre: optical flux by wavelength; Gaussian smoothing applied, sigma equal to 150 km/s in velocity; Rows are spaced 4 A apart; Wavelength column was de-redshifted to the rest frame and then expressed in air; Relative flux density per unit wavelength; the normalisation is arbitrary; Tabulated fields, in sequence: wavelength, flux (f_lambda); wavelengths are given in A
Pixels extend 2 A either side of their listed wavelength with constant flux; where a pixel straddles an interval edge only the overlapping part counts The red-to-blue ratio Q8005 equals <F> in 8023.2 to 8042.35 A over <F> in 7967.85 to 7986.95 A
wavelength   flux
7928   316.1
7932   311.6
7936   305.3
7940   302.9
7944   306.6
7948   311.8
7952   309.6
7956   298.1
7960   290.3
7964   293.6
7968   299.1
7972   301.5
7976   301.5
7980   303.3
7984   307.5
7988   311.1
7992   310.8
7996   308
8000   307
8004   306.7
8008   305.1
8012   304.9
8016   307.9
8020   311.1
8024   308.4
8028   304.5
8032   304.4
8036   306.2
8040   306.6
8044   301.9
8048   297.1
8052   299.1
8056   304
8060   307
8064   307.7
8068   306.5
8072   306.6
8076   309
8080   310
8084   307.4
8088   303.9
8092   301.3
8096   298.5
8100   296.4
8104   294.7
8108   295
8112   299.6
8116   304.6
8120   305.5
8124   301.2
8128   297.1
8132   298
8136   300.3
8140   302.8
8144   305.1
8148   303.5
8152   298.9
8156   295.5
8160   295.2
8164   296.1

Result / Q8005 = 1.0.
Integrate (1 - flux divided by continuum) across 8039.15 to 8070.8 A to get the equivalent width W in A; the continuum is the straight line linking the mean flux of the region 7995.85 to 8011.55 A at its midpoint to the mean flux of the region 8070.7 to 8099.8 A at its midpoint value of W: 0.2 A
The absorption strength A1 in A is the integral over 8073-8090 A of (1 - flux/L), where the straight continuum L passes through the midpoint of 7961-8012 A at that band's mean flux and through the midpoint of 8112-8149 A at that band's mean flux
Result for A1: -0.3 A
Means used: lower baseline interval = 304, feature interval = 308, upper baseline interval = 302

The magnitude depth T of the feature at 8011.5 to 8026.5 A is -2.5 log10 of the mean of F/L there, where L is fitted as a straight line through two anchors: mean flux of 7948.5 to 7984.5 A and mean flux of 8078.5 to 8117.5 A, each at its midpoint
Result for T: -0.03 mag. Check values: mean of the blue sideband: 301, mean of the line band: 308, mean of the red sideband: 301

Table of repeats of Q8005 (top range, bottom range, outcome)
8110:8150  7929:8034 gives 0.99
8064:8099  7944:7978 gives 1.01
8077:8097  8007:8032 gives 0.99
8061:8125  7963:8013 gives 0.99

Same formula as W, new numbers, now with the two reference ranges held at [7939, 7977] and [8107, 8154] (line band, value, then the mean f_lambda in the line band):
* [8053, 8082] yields -0.55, 307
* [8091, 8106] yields 0.18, 297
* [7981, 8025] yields -0.96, 308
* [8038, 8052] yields -0.01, 301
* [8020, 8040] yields -0.34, 306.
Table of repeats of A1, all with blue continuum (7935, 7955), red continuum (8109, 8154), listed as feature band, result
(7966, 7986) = 0.22 A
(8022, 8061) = 0.02 A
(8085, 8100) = 0.08 A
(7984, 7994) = -0.15 A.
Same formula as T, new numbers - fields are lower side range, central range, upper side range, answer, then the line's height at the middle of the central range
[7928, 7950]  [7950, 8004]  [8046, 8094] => 0.01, 307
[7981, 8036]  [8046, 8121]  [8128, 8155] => 0.00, 304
